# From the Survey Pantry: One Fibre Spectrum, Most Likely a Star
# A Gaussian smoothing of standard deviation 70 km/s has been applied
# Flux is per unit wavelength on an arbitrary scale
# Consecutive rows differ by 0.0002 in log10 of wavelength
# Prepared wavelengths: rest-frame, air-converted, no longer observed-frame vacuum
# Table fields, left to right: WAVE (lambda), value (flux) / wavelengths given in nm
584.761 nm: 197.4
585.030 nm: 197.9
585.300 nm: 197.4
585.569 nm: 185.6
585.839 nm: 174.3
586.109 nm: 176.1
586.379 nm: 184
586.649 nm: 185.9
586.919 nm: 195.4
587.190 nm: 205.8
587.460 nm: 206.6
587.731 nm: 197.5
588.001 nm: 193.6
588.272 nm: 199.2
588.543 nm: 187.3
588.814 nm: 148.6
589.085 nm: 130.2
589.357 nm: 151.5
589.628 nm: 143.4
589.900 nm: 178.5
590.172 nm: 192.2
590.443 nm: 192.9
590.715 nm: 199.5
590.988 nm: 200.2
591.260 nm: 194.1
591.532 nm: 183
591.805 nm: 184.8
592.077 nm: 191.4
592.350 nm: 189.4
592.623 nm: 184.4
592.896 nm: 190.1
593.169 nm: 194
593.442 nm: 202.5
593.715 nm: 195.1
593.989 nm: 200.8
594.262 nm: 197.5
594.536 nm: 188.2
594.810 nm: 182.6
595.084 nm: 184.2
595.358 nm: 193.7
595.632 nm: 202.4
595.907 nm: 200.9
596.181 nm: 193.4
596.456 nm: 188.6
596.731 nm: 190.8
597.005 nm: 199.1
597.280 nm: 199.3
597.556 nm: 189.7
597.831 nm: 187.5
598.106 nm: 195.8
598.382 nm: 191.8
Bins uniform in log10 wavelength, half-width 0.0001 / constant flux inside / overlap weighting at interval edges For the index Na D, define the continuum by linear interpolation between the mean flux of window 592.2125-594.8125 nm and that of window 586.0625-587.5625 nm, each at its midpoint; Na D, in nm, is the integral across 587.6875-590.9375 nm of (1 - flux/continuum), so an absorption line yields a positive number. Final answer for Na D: 0.28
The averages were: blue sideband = 193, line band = 176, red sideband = 193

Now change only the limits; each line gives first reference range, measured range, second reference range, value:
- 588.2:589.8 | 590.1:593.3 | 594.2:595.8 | -0.33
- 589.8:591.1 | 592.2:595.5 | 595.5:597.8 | 0.04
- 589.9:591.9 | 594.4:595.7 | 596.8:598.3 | 0.02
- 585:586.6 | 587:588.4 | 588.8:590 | -0.29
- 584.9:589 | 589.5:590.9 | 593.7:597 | 0.06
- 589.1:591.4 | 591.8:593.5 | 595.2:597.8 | -0.05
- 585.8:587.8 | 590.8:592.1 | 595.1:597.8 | 0.01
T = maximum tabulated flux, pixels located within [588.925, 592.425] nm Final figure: 200.2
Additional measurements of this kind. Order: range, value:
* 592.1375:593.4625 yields 202.5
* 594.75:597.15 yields 202.4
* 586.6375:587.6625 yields 206.6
